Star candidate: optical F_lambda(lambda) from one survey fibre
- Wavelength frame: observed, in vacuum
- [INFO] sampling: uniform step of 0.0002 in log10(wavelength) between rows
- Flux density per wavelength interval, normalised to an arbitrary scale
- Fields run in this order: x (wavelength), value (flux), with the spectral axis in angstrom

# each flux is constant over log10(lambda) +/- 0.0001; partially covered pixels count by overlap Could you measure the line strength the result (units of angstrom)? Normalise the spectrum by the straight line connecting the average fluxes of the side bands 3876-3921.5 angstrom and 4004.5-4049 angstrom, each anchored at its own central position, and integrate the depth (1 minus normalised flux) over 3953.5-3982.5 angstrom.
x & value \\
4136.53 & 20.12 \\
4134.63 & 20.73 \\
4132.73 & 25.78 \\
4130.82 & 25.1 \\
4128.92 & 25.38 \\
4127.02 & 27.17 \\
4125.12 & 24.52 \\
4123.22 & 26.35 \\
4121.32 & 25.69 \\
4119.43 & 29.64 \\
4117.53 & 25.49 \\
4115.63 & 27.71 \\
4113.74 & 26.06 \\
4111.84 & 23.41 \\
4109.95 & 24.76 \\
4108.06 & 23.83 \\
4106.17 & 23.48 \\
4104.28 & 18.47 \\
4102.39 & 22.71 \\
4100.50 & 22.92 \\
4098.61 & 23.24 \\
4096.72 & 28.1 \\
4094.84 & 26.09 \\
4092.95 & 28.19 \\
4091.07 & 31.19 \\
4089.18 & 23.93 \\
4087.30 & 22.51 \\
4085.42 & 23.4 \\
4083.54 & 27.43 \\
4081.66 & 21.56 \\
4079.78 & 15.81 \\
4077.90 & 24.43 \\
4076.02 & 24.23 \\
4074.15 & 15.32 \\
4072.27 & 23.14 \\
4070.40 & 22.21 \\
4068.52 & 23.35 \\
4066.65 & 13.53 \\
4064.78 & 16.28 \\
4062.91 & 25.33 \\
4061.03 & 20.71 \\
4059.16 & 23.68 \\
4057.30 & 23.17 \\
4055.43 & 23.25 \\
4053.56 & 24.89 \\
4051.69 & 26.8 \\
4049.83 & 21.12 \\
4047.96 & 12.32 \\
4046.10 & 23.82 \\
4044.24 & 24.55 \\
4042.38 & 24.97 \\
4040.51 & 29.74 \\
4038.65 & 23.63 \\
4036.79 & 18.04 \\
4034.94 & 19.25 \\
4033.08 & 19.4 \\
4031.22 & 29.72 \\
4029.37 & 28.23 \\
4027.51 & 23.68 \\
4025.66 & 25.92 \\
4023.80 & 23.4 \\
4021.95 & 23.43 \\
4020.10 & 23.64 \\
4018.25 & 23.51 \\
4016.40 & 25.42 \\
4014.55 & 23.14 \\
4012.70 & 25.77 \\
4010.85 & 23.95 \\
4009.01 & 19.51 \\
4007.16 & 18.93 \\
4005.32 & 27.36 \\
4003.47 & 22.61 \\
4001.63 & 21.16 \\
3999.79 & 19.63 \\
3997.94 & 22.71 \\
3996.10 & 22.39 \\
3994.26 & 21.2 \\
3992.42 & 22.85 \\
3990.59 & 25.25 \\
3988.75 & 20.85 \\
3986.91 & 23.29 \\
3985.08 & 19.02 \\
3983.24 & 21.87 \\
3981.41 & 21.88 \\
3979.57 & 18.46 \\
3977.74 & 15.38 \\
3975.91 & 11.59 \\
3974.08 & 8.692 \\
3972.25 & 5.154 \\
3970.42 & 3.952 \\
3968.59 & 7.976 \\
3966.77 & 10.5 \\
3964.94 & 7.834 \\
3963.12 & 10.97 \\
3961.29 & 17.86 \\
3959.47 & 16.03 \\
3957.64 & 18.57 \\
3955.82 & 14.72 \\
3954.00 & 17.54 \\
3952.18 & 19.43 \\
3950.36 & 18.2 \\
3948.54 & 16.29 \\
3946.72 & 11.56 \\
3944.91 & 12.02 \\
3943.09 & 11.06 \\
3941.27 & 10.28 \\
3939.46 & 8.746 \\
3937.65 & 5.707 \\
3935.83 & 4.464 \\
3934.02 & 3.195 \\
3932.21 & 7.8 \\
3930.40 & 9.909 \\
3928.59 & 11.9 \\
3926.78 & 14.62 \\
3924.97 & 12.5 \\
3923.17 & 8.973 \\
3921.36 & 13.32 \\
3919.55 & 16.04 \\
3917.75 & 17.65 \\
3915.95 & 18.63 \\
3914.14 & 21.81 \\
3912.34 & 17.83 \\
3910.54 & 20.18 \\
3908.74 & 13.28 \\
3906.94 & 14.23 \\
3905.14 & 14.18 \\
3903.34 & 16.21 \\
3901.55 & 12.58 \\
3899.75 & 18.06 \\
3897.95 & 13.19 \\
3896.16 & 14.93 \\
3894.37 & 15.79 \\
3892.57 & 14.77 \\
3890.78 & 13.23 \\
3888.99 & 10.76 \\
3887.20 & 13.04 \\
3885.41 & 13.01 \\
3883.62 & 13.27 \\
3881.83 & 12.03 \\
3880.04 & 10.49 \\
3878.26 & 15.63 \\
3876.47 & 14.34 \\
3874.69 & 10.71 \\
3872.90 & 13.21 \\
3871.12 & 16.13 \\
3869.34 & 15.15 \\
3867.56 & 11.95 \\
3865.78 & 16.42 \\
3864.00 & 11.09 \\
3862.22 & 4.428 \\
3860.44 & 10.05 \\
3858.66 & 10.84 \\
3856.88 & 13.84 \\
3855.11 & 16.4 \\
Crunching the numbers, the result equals 9.8 angstrom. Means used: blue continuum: 15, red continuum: 23.4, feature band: 12.9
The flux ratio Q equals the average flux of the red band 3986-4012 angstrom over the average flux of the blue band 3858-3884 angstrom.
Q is 1.80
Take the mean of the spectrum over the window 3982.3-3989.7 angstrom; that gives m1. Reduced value 21.3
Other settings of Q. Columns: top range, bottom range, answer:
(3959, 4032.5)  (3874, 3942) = 1.50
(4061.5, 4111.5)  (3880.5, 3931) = 1.58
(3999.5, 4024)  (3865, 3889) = 1.72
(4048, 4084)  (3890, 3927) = 1.41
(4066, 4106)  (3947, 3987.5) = 1.57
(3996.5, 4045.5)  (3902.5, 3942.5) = 1.84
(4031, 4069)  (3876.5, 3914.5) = 1.52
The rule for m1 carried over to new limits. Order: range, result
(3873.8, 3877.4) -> 12.6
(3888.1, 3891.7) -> 12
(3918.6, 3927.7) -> 13.1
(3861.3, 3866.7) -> 10.6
